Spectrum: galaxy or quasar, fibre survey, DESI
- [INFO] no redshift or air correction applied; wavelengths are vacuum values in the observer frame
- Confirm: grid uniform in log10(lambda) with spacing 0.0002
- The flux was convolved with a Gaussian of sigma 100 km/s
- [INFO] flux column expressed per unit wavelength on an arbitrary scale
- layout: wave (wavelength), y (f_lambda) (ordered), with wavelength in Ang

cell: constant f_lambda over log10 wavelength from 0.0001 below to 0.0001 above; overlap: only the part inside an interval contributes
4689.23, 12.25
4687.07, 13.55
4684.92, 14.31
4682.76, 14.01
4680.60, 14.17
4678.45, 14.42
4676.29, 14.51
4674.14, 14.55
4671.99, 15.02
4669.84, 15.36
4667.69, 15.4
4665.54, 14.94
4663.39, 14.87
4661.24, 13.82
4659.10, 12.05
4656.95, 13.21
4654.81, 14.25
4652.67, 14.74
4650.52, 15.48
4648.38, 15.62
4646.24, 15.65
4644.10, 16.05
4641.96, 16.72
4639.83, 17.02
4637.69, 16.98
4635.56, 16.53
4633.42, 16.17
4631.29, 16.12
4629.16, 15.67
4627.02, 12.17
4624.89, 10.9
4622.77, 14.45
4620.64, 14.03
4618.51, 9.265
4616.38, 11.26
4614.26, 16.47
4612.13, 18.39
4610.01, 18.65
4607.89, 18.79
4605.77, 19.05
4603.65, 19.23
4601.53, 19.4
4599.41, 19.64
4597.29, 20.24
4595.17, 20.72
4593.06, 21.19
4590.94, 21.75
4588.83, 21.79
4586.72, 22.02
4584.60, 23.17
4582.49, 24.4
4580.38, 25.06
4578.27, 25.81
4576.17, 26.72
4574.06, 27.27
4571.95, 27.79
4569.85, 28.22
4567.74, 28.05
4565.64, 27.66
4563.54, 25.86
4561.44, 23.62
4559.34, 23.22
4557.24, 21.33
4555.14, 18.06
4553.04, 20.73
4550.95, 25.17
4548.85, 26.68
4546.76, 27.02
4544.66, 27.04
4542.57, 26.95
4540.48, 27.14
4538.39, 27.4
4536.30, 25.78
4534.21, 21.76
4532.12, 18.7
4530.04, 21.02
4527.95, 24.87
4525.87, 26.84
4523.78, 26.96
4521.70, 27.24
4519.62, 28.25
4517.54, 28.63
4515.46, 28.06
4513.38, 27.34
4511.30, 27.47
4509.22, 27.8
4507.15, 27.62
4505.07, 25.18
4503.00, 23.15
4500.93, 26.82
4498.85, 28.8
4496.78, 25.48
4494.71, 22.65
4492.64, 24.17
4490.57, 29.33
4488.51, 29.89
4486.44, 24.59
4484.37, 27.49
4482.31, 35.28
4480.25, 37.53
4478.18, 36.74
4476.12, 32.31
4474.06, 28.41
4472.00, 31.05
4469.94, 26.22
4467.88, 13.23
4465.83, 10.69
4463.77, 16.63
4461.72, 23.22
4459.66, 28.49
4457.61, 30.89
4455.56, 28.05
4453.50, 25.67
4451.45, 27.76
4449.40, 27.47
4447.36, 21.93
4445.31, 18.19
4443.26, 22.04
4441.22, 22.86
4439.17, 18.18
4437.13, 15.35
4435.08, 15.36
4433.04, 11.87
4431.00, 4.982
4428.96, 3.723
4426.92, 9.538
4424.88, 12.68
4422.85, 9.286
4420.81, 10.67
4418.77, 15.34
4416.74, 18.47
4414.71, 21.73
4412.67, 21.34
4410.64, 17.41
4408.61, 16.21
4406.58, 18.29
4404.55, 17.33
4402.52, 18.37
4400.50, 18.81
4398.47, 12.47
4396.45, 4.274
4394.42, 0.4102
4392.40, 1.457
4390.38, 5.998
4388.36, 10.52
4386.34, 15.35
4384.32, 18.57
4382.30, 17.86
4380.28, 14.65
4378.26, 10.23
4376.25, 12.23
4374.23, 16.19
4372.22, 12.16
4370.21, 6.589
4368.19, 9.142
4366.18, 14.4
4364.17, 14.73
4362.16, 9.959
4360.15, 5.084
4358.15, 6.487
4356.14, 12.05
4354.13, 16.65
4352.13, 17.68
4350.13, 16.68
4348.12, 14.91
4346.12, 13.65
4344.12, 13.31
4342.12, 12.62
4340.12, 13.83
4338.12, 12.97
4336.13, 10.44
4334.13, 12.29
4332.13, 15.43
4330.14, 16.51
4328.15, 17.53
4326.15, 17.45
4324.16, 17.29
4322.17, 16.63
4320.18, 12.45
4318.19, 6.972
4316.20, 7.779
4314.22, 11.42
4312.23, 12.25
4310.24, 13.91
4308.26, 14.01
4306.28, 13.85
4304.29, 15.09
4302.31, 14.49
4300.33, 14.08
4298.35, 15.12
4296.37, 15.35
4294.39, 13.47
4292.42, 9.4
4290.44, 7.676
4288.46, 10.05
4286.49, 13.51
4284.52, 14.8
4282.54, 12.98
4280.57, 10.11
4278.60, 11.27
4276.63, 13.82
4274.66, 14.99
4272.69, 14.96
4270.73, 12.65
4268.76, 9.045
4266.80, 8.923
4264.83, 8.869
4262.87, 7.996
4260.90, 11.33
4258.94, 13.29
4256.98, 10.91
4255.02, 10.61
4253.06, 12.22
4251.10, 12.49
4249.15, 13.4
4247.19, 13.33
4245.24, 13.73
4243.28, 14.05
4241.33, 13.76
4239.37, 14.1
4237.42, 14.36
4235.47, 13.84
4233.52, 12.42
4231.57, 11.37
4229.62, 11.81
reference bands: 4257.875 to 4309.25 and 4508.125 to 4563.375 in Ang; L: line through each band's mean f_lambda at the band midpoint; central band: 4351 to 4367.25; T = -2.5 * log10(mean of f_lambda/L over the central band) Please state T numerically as 0.31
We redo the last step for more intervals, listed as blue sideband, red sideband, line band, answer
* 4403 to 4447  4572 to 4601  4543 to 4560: -0.112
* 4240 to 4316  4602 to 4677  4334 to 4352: -0.061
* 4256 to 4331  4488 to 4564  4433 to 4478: -0.067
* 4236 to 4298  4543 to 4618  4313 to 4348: 0.066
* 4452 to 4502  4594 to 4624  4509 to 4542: -0.117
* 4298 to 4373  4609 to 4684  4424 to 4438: 0.291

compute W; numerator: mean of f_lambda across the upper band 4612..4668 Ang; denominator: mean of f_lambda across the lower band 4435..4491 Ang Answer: 0.58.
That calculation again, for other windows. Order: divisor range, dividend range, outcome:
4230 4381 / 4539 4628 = 1.70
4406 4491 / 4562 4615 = 1.07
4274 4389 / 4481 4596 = 1.95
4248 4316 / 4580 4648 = 1.44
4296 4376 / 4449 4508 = 2.02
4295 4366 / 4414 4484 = 1.56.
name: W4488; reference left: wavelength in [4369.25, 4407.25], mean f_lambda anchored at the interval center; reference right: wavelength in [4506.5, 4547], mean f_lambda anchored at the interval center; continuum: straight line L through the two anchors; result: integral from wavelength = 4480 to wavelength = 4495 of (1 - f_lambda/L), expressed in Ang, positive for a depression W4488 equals -4.5 Ang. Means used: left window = 12.2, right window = 26.2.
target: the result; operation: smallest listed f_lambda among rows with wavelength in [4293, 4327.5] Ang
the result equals 6.972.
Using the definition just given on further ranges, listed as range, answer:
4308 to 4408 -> 0.4102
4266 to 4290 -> 8.923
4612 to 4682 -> 9.265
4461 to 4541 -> 10.69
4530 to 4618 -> 11.26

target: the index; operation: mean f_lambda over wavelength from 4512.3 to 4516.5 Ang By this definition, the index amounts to 27.7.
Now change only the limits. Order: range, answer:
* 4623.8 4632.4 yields 13.7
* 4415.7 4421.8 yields 14.9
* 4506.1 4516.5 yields 27.6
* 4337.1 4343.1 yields 13.1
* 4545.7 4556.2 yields 23.5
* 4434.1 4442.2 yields 17.9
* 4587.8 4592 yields 21.8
